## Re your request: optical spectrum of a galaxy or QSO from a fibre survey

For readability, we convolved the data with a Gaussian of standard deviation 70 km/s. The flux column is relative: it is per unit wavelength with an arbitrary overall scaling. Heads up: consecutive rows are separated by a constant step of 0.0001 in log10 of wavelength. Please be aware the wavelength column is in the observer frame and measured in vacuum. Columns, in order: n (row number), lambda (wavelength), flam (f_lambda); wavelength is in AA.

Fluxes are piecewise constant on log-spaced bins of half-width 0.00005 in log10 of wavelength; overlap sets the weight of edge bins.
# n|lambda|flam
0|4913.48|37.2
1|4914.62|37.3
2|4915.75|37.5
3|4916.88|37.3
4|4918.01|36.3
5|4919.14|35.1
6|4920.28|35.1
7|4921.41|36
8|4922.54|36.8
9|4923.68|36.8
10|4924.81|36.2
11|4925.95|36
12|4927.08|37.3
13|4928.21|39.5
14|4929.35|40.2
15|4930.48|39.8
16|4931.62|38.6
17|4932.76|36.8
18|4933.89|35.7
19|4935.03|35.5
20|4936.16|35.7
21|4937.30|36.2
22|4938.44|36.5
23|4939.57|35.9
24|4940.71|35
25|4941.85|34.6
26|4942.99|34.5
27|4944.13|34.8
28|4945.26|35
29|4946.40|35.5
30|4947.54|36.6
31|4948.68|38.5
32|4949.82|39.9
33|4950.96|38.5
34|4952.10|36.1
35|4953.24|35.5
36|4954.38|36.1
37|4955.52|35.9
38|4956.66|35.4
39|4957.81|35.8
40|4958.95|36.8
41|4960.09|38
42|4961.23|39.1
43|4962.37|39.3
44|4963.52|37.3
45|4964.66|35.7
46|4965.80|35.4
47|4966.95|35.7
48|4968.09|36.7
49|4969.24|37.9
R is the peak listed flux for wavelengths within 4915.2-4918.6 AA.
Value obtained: 37.5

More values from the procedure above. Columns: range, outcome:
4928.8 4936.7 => 40.2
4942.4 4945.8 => 35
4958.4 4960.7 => 38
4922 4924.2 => 36.8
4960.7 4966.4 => 39.3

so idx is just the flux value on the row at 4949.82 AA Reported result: 39.9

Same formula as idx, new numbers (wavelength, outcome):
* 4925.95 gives 36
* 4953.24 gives 35.5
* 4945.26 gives 35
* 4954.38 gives 36.1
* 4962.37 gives 39.3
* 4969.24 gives 37.9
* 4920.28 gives 35.1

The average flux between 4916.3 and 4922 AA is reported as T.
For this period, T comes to 36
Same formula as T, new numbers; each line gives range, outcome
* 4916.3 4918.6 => 36.9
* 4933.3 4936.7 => 35.7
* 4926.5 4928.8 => 38.5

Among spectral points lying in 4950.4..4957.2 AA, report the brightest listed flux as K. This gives 38.5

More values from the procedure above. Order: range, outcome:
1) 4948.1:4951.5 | 39.9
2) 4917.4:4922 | 36.3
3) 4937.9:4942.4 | 36.5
